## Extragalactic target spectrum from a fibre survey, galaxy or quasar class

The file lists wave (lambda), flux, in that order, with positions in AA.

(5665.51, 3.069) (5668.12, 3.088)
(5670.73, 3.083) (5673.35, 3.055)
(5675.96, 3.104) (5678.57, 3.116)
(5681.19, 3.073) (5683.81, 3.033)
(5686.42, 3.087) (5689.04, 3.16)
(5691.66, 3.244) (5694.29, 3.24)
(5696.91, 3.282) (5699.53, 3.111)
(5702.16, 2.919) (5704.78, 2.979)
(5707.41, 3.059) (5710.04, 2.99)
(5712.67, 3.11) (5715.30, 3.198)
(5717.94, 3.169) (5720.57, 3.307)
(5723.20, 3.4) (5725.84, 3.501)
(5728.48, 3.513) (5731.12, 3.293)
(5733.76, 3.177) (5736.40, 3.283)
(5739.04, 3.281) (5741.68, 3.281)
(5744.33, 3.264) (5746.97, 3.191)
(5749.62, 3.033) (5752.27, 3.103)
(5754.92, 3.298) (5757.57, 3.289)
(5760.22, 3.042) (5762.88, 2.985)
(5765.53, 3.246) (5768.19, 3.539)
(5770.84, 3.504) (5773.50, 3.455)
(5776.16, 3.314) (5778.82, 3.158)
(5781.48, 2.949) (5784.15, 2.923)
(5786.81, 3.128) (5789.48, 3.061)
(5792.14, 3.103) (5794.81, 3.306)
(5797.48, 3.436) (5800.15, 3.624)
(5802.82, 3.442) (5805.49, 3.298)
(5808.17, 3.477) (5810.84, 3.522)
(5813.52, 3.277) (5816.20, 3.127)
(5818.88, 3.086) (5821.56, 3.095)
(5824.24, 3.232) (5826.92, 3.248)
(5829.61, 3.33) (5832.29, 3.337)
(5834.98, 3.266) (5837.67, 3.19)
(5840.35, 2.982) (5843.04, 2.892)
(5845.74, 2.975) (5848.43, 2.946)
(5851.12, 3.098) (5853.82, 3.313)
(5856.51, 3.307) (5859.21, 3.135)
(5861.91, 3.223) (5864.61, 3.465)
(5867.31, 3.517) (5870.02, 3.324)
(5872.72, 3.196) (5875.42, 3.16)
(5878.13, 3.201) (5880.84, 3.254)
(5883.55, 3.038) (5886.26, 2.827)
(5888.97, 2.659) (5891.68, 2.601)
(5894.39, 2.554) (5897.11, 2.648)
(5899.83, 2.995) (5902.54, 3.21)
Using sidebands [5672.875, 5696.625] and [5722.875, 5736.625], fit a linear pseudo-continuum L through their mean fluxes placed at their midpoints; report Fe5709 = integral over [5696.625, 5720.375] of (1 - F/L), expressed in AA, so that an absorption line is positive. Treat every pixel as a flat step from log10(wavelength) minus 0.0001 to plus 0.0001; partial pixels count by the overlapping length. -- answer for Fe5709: 1.2 AA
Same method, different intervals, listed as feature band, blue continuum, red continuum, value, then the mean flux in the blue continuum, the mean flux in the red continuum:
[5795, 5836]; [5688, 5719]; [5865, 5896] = -3.3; 3.12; 3.04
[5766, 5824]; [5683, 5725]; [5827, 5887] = -1.9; 3.15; 3.19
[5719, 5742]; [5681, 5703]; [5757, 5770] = -1.1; 3.13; 3.23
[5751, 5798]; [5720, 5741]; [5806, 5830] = 1.3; 3.34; 3.26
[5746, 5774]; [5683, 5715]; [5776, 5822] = -0.4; 3.11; 3.24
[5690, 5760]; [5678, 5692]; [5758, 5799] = -1.2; 3.11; 3.21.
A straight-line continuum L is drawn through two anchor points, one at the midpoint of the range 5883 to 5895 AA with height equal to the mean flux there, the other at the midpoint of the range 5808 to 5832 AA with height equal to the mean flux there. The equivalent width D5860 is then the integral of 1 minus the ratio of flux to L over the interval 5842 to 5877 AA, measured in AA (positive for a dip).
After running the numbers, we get -2.9 AA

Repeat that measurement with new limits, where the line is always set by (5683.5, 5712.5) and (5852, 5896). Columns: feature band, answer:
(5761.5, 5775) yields -1.0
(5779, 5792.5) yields 0.3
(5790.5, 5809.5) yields -1.7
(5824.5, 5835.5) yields -0.7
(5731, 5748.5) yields -0.8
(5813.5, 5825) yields -0.2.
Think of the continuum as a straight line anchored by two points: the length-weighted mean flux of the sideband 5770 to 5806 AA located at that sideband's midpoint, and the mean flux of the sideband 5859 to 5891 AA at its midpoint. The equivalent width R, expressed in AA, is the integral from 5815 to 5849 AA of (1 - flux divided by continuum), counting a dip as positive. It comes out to 0.8 AA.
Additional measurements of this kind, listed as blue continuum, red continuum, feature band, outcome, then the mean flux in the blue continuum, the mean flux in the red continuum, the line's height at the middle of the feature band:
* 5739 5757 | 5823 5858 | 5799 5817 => -1.3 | 3.21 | 3.16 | 3.18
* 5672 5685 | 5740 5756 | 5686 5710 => 0.0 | 3.07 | 3.2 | 3.11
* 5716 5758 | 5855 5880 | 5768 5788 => 0.3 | 3.27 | 3.28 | 3.27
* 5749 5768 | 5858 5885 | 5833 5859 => 0.9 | 3.17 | 3.25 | 3.23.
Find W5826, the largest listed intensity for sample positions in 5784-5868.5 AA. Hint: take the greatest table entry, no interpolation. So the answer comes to 3.624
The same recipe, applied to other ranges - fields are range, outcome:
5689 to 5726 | 3.501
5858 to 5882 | 3.517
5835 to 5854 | 3.313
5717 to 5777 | 3.539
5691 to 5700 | 3.282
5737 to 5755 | 3.298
